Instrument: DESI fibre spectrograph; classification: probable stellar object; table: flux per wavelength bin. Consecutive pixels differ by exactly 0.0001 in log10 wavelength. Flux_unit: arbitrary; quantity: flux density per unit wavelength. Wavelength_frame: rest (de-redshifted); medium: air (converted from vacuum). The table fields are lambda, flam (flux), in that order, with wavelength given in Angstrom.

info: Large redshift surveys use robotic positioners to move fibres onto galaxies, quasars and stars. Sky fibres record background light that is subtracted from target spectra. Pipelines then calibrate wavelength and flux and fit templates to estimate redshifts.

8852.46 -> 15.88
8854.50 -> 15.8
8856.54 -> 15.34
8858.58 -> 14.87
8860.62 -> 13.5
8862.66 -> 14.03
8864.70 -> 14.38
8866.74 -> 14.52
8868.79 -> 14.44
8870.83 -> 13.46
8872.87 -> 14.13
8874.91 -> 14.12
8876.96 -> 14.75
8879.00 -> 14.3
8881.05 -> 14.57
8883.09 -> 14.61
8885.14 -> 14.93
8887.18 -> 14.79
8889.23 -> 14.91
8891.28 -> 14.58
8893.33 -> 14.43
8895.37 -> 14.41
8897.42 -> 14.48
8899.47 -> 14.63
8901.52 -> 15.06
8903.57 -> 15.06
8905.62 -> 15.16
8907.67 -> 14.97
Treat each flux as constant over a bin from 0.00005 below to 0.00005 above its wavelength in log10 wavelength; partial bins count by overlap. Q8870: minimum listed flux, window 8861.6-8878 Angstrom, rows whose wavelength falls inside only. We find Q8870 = 13.46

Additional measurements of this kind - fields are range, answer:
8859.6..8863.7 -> 13.5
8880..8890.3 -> 14.57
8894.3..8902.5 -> 14.41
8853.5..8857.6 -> 15.34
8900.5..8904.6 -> 15.06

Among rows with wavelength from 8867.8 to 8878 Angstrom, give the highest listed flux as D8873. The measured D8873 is 14.75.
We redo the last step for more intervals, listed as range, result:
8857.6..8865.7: 14.87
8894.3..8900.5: 14.63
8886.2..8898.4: 14.91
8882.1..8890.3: 14.93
